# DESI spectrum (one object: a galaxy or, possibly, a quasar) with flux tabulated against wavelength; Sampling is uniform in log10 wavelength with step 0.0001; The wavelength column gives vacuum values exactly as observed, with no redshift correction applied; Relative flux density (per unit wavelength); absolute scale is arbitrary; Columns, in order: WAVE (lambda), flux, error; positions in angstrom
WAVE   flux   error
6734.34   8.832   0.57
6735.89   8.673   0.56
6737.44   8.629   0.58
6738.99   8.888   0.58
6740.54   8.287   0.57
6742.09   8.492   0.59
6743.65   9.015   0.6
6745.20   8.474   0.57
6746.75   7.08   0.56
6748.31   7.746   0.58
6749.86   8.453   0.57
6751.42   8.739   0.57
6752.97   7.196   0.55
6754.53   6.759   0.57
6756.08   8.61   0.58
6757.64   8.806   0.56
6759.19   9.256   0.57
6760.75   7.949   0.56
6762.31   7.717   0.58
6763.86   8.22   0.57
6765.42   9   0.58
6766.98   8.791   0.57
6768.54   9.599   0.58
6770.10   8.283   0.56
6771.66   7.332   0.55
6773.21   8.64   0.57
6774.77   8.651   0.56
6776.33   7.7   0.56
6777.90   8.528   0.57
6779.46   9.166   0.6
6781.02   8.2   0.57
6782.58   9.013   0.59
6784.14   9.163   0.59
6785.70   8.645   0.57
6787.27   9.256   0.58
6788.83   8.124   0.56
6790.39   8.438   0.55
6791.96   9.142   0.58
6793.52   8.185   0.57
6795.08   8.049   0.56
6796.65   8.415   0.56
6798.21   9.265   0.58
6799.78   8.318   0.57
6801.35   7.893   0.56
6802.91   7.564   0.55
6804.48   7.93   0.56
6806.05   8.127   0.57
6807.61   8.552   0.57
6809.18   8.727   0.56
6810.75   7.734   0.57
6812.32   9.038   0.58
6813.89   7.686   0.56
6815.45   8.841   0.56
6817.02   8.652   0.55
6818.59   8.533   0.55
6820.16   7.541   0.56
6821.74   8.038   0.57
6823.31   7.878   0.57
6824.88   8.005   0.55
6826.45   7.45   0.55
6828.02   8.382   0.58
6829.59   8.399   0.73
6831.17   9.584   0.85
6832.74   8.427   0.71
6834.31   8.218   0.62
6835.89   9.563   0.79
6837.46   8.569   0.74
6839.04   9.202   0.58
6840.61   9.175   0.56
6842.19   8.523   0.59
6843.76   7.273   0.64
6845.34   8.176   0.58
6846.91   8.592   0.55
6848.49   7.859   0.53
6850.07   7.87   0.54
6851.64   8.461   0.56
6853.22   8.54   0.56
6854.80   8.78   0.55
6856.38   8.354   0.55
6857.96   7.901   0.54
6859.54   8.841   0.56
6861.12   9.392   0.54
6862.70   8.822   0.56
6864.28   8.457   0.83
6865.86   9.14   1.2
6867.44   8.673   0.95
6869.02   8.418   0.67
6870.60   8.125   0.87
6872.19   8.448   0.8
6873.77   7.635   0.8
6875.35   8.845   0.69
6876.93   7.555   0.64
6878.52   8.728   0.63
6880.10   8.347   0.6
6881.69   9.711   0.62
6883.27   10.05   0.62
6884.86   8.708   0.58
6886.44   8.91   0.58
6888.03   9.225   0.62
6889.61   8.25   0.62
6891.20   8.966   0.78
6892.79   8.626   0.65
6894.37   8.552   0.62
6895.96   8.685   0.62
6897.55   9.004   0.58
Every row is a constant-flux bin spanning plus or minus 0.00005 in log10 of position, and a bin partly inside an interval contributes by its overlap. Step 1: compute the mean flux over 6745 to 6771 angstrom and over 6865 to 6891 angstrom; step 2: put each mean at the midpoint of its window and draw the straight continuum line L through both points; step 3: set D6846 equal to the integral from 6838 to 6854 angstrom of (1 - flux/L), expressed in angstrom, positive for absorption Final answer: 0.4 angstrom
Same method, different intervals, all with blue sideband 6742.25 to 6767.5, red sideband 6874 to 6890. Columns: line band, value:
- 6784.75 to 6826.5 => 0.7 angstrom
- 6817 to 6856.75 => 1.0 angstrom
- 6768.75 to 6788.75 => -0.5 angstrom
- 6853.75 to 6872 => 0.2 angstrom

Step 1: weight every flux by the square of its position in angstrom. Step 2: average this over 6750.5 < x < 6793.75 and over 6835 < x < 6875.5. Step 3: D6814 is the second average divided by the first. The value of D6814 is 1.03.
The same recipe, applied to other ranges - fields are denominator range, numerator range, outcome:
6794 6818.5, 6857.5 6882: 1.05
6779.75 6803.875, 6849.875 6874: 1.02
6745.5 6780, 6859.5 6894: 1.09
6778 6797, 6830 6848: 1.01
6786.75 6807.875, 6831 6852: 1.03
